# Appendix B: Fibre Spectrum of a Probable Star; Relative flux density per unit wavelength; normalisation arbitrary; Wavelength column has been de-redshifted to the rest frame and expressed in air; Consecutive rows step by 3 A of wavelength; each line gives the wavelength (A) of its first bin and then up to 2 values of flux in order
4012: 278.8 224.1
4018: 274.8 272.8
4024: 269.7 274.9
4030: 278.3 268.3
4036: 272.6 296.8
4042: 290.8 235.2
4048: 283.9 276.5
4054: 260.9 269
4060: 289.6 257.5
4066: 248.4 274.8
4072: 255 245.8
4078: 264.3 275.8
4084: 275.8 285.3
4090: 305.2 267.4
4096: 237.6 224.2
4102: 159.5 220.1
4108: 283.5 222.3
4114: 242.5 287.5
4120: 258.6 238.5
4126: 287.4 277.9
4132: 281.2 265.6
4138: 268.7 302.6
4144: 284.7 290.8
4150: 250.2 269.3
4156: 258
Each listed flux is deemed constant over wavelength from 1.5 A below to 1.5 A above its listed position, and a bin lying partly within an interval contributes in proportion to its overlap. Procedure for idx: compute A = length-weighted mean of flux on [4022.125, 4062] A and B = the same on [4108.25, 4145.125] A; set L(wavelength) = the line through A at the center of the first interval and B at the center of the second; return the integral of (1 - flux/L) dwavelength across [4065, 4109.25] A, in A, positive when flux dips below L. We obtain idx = 2.68 A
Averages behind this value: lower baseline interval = 274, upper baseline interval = 268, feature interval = 255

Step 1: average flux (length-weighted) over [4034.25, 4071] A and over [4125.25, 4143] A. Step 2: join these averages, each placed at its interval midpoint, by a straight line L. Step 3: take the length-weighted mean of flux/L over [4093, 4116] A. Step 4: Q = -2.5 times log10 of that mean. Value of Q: 0.20 mag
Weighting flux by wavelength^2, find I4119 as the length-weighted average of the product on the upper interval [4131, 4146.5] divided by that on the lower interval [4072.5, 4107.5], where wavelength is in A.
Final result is 1.1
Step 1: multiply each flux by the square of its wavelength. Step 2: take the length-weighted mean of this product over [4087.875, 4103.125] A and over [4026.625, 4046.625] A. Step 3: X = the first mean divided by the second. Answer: 0.91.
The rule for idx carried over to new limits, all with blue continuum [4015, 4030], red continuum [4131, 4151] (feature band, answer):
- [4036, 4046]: -0.2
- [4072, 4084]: 0.5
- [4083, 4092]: -0.5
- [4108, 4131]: 1.3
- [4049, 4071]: 0.3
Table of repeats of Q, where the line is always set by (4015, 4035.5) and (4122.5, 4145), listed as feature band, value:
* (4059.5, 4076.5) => 0.05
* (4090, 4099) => 0.07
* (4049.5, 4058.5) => 0.01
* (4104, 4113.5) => 0.14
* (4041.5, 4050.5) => 0.01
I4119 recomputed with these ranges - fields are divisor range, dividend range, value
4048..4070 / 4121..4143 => 1.06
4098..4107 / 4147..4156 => 1.32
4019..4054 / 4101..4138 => 0.97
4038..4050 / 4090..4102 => 0.89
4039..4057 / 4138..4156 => 1.07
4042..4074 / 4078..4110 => 0.97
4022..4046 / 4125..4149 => 1.08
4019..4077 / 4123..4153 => 1.07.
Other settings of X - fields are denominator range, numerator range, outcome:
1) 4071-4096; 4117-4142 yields 1.03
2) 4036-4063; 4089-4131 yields 0.94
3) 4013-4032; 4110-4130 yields 1.02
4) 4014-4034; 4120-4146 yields 1.09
